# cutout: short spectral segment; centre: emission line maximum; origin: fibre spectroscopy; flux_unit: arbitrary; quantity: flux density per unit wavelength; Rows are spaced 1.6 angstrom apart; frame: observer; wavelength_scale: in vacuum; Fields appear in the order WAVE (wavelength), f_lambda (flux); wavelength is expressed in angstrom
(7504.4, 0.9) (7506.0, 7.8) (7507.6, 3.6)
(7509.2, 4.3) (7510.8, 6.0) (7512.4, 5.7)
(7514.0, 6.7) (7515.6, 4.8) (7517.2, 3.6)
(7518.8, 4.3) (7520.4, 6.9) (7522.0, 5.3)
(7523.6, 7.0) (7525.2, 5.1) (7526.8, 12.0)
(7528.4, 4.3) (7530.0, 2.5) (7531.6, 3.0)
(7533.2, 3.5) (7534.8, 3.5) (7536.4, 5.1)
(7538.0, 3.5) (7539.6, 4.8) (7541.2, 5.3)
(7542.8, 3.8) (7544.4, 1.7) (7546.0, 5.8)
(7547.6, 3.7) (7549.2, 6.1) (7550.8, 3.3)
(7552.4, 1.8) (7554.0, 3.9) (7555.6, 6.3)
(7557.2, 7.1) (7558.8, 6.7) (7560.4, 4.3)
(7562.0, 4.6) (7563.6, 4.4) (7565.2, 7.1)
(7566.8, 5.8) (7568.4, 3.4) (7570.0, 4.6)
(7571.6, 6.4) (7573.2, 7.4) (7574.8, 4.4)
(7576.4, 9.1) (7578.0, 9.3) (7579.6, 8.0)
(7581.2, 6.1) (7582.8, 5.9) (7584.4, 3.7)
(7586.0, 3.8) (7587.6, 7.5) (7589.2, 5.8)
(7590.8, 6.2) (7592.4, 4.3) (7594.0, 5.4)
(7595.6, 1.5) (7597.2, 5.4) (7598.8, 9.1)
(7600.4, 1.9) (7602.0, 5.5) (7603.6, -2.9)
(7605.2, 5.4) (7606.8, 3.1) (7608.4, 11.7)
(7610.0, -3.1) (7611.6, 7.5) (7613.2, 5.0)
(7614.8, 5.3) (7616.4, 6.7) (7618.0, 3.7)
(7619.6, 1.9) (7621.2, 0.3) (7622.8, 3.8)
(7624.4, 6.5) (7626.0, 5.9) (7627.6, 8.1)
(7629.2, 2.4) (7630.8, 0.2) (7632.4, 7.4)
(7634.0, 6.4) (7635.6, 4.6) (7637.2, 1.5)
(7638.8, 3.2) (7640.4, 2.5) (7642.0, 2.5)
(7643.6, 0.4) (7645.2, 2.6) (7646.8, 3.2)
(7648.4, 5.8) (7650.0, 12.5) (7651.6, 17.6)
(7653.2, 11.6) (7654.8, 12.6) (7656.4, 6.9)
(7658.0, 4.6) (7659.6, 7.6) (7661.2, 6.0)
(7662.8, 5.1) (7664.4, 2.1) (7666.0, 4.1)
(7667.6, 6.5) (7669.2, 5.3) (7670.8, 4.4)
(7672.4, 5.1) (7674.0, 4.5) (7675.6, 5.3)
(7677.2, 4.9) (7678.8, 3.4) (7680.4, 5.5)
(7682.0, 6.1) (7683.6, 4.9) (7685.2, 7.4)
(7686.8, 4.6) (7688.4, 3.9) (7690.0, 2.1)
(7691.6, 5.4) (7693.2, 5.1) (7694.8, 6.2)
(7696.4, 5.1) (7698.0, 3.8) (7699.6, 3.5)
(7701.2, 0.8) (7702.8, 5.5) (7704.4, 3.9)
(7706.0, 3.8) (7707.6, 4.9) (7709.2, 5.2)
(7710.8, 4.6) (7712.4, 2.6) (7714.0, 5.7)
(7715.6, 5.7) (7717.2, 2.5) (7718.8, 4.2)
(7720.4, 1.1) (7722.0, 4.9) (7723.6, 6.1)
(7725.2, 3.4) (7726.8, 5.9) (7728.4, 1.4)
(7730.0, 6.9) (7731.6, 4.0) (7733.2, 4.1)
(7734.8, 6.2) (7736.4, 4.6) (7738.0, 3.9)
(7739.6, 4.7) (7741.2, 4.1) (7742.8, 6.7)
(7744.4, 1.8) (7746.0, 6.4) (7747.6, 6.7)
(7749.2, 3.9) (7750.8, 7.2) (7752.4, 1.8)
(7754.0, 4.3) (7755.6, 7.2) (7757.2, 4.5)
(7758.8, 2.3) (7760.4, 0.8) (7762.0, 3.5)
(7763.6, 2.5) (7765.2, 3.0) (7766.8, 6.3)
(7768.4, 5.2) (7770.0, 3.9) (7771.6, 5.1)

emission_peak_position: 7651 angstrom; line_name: [O III]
